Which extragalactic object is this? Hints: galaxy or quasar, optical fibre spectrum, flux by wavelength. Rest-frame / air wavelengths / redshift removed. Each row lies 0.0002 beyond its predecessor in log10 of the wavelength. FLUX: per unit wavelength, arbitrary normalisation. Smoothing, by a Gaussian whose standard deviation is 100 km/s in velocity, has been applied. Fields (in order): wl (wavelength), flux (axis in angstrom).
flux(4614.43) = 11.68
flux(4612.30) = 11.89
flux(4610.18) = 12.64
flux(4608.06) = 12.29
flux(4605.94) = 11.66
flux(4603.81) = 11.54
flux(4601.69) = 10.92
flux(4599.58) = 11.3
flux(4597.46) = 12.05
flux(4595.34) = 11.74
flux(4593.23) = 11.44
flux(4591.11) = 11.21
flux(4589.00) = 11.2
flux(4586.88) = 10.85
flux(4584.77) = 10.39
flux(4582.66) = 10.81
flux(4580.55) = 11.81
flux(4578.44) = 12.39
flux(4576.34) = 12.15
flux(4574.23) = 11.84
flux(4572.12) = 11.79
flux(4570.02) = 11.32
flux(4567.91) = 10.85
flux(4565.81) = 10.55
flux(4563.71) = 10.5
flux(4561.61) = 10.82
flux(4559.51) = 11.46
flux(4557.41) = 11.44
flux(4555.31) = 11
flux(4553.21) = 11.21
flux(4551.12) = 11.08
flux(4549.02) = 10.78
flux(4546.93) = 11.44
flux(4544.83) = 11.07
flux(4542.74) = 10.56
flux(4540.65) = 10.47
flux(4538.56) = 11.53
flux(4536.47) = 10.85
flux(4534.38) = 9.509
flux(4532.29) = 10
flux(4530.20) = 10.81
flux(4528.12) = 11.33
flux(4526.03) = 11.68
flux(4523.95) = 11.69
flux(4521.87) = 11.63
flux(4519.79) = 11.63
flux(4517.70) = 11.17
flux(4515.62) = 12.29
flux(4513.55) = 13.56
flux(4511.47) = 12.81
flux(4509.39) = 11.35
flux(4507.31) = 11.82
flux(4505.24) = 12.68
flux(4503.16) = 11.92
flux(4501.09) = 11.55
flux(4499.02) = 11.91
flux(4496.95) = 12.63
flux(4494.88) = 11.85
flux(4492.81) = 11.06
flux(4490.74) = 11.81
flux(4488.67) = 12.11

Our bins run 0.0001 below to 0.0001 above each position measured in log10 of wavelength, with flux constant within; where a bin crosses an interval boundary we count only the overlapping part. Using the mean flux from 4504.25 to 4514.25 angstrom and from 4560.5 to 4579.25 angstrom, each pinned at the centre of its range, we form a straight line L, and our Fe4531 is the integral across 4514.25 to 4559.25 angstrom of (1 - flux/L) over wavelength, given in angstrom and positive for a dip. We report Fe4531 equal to 3.0 angstrom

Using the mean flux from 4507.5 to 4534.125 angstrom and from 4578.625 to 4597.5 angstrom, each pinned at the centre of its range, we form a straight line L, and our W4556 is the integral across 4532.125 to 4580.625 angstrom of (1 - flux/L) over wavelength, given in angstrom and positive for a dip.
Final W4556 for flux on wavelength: 1.4 angstrom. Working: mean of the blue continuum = 11.6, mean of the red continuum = 11.3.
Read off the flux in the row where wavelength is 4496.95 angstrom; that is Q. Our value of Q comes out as 12.63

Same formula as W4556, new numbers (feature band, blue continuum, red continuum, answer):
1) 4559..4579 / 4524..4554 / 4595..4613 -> 0.0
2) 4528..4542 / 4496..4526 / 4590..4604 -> 1.5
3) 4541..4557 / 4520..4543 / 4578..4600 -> 0.1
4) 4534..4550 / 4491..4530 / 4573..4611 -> 1.3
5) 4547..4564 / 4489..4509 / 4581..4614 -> 0.8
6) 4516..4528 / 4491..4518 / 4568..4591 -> 0.3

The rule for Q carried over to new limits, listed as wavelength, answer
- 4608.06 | 12.29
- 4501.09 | 11.55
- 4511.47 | 12.81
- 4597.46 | 12.05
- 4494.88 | 11.85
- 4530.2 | 10.81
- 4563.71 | 10.5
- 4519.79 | 11.63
